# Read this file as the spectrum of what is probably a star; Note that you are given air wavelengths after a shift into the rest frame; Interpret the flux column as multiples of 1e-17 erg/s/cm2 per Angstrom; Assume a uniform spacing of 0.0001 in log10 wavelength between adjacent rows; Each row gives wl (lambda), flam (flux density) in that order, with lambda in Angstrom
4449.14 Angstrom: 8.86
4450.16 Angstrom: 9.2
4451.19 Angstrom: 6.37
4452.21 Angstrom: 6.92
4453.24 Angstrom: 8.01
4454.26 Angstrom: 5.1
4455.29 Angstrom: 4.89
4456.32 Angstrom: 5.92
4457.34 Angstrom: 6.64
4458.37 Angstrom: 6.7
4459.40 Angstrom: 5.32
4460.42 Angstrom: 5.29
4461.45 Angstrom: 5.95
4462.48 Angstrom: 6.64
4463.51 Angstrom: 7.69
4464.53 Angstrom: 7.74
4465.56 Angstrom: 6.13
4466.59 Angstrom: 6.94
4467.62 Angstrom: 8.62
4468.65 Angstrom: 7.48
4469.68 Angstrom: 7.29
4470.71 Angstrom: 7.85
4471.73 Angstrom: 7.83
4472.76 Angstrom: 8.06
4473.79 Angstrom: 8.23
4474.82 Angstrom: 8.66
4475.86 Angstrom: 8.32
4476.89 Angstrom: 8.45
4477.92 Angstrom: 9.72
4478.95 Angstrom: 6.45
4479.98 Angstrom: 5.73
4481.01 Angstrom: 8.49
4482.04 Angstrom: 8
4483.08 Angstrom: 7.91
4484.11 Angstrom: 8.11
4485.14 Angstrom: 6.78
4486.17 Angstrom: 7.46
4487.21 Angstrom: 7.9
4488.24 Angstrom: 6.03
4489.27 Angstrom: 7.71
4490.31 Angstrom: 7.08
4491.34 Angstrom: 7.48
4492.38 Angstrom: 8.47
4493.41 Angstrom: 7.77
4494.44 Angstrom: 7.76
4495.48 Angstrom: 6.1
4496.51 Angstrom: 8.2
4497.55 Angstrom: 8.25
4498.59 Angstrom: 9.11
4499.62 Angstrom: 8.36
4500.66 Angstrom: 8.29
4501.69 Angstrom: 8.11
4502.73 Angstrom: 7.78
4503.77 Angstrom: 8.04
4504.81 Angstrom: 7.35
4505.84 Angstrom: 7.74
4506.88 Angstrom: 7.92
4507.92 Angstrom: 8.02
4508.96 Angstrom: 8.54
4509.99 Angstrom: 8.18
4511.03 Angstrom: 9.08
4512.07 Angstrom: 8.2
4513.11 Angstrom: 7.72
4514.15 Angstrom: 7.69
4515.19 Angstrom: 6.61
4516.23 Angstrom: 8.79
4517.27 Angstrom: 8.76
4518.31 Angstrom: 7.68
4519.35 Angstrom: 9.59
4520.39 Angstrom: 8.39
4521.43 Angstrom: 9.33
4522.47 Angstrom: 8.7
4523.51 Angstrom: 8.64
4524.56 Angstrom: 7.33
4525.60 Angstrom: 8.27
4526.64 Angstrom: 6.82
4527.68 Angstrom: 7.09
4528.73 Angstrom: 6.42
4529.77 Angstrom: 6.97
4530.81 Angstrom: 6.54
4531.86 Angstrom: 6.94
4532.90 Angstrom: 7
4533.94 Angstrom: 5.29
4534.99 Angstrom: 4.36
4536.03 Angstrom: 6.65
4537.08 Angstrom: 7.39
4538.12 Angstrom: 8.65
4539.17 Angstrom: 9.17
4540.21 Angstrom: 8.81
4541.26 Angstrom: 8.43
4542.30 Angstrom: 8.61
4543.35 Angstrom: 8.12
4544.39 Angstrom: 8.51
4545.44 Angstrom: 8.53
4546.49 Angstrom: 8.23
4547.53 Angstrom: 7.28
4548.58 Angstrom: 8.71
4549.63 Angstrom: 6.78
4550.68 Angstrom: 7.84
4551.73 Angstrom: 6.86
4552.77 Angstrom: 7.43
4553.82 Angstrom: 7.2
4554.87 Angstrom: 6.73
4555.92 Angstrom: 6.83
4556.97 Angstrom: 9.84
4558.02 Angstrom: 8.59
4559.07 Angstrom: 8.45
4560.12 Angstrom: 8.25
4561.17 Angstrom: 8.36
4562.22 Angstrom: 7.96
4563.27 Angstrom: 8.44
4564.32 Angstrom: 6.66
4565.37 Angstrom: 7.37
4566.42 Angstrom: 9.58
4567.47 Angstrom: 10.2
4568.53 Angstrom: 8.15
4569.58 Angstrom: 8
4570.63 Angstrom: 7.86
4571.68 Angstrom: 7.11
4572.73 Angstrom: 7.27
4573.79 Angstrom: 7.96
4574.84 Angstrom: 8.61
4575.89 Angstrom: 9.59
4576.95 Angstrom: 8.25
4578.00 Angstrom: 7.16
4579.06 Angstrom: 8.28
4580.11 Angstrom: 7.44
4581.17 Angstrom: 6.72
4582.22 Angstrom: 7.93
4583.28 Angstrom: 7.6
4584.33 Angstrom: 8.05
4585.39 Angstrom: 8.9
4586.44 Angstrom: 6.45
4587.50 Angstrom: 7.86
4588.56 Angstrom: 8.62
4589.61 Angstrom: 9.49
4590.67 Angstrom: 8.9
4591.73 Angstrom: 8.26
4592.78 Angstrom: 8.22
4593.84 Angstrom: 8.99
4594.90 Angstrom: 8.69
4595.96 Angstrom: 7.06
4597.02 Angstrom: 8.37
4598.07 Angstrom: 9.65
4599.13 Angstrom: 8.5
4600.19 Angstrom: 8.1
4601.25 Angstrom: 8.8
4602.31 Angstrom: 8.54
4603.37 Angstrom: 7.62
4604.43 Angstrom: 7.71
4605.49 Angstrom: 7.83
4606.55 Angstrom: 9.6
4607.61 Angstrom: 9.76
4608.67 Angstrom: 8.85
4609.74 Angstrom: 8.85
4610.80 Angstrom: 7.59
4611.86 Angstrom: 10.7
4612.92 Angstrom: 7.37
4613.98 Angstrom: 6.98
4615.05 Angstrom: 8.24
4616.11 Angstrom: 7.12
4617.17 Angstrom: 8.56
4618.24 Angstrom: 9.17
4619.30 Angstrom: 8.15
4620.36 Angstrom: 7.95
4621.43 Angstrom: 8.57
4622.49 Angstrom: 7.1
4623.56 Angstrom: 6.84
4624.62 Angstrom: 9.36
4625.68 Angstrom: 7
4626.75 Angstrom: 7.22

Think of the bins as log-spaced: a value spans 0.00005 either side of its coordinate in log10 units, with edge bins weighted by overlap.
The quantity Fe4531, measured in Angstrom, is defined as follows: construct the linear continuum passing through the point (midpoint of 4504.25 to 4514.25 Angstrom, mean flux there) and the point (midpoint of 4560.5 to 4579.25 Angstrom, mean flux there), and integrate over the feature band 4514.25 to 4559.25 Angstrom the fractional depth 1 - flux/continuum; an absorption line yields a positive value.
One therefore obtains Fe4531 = 2.0 Angstrom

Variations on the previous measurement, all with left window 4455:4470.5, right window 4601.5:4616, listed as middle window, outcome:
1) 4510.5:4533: -1.5 Angstrom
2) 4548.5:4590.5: -0.3 Angstrom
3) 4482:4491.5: -0.6 Angstrom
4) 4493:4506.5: -1.5 Angstrom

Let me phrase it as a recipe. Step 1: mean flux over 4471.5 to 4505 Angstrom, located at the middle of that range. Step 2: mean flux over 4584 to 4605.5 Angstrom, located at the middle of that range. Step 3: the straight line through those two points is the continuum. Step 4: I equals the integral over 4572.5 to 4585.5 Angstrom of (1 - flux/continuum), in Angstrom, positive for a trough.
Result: 0.4 Angstrom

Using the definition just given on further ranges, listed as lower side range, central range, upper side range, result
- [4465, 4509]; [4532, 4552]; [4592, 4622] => 1.1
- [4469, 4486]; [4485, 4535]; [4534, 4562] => 0.7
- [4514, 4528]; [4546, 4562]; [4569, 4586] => 0.4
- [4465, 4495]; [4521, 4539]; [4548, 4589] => 1.4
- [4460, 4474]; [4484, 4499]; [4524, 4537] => -1.2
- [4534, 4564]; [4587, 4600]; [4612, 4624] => -1.1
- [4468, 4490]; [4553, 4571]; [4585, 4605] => 0.1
